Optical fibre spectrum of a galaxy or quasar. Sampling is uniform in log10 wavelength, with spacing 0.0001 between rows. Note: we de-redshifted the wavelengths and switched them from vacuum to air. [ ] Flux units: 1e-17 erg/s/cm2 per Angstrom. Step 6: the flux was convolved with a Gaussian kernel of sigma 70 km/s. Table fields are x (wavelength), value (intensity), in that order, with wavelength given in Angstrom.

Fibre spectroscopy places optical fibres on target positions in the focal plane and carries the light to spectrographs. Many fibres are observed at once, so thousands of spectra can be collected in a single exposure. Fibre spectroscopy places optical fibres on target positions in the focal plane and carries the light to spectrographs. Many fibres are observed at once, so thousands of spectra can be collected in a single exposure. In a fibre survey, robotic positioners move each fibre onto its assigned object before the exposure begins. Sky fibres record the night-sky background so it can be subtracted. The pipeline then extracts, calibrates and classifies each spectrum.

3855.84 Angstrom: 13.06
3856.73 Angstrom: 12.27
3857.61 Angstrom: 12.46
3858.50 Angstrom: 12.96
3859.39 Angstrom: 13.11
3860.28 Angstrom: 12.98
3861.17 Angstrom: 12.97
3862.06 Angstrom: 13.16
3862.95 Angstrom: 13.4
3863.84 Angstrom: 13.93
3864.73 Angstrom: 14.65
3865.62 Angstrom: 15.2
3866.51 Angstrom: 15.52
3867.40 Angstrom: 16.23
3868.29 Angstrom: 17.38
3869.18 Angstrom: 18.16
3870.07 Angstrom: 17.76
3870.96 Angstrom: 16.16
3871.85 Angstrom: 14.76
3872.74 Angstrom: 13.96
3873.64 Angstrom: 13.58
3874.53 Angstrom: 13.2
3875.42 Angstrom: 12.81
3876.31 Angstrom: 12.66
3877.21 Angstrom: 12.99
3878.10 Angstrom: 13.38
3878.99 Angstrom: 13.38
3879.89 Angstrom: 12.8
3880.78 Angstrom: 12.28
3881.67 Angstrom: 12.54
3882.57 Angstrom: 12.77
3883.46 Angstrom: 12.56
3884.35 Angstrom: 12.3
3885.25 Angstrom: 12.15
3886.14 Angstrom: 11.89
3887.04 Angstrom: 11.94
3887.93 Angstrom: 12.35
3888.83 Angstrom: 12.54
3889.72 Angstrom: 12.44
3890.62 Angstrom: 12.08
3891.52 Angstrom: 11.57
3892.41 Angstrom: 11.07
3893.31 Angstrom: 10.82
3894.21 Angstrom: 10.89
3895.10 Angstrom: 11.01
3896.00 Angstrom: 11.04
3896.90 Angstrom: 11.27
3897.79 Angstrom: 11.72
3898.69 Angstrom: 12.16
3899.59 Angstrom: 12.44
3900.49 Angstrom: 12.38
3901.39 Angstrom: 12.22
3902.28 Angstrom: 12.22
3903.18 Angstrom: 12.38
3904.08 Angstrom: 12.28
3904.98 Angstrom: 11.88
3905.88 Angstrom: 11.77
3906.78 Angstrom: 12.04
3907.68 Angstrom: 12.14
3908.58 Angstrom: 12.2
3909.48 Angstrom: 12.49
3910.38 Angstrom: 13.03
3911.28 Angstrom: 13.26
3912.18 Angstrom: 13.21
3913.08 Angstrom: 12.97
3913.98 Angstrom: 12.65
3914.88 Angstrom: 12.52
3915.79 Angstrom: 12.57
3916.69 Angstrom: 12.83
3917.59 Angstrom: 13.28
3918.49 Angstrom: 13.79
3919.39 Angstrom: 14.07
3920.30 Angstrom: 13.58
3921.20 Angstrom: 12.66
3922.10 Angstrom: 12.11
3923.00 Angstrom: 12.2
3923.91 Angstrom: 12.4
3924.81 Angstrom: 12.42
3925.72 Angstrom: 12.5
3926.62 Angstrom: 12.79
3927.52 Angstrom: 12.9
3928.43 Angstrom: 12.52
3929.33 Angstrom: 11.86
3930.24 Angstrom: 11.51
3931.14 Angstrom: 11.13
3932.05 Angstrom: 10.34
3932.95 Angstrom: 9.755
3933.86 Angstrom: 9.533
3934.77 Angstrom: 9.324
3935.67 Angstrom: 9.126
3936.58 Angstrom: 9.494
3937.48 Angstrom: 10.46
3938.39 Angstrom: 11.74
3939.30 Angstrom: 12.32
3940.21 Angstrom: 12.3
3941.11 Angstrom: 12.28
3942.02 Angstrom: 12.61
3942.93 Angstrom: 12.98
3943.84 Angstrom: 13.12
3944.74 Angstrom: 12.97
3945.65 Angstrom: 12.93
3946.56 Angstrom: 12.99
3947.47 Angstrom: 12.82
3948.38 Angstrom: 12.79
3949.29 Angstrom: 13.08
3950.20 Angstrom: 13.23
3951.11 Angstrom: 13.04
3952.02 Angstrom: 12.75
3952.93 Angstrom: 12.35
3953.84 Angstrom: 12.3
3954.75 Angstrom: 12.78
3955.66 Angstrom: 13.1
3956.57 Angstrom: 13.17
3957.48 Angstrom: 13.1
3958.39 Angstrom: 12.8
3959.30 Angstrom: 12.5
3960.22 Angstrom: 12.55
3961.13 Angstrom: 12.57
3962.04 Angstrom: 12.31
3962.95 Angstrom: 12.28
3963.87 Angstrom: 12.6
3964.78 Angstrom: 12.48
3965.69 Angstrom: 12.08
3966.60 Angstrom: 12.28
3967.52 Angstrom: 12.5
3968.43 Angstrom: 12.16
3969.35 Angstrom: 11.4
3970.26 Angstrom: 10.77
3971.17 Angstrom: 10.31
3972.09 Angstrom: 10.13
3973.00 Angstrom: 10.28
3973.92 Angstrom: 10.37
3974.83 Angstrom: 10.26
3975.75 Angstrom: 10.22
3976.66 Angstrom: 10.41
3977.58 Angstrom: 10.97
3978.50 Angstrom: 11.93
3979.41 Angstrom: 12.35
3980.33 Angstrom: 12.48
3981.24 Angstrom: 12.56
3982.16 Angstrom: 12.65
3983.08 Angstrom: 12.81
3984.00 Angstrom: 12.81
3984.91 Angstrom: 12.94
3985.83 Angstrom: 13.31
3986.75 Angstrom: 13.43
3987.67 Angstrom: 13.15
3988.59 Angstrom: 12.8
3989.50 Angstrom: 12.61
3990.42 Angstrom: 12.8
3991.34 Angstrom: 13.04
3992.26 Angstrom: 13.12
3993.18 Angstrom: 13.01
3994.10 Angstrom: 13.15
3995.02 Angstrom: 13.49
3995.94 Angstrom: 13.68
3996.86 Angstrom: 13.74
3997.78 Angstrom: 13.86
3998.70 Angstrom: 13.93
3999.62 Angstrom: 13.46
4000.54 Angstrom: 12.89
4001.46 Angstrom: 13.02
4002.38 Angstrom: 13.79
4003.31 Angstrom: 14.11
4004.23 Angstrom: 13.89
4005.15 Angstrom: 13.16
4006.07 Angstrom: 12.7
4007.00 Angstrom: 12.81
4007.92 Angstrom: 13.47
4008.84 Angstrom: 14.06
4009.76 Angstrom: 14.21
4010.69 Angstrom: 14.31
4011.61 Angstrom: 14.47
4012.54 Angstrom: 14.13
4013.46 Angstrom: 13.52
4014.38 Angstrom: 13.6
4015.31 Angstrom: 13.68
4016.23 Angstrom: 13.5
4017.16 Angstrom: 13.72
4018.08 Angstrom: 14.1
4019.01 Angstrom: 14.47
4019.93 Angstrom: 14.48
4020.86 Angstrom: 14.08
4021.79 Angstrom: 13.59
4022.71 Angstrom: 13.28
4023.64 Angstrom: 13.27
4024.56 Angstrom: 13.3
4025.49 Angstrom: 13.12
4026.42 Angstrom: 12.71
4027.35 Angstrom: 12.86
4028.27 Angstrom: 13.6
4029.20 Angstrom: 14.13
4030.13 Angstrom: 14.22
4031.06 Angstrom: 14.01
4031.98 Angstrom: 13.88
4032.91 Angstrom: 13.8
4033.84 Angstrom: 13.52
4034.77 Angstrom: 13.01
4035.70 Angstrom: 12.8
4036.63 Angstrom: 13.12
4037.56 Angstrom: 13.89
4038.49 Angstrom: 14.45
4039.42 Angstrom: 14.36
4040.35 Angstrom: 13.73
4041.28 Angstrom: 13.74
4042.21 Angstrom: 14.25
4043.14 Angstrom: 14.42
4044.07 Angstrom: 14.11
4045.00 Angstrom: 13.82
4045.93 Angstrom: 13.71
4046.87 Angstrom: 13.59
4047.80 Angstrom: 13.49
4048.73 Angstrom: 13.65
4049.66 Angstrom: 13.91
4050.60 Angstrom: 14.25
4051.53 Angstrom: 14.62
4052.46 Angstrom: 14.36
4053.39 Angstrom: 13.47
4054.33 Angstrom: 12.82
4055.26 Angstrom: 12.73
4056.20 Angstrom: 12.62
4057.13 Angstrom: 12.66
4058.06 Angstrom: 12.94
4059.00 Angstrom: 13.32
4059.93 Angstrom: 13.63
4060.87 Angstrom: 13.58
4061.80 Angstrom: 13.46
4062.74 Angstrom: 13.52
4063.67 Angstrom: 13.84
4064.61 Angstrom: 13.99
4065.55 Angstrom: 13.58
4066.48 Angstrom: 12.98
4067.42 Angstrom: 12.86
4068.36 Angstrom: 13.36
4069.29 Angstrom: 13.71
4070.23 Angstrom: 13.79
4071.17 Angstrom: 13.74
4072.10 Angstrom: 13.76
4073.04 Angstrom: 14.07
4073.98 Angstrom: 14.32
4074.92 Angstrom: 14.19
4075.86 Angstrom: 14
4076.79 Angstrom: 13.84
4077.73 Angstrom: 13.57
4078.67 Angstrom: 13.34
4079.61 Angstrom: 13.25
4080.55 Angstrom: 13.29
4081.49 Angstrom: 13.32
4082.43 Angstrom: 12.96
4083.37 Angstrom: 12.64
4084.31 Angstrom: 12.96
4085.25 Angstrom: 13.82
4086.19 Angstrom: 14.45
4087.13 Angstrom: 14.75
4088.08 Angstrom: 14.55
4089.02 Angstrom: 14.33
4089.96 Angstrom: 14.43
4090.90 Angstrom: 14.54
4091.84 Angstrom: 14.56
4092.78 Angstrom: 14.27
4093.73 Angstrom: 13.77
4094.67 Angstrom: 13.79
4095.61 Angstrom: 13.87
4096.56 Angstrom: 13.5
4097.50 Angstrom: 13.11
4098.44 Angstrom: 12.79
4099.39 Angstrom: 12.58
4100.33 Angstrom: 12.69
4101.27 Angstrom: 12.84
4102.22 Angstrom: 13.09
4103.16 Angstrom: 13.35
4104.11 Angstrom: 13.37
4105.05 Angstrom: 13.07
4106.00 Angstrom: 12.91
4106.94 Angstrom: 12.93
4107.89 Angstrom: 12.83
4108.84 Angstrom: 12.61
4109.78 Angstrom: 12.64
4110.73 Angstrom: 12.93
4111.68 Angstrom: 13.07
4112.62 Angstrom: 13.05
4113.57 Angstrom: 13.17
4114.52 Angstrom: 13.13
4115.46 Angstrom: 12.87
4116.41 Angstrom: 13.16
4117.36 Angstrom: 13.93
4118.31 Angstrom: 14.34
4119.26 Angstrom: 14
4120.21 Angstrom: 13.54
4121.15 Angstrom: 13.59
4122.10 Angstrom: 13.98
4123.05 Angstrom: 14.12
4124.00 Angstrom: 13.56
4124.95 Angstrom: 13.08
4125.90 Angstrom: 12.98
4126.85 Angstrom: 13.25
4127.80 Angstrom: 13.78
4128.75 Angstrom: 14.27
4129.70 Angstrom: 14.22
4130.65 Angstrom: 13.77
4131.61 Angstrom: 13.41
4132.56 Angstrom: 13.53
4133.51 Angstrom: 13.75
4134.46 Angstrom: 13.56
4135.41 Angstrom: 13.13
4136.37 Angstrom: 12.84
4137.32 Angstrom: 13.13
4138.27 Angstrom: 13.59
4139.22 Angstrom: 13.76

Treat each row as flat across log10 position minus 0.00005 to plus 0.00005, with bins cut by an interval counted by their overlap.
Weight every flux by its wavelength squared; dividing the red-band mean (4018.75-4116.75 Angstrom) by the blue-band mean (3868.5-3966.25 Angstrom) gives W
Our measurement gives 1.2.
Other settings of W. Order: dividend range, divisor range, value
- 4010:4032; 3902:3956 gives 1.17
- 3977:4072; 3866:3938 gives 1.14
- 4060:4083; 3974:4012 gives 1.09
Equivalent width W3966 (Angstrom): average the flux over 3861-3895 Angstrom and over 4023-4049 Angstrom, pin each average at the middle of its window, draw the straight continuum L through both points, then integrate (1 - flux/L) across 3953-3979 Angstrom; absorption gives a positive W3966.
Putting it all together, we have 3.3 Angstrom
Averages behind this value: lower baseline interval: 13.4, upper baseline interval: 13.7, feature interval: 11.8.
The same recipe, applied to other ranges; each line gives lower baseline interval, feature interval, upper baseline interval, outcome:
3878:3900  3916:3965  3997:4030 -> 1.6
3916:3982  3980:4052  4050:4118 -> -4.5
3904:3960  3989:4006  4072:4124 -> -0.8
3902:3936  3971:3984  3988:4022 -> 1.8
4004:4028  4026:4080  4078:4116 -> -0.5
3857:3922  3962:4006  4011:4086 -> 3.0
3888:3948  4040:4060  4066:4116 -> -0.8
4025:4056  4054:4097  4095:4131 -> -0.4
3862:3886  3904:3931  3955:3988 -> 1.1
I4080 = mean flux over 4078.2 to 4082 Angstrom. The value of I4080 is 13.3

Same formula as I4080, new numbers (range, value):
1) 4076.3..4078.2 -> 13.8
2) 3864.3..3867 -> 15.1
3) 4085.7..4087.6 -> 14.6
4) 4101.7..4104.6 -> 13.3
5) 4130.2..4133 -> 13.5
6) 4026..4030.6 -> 13.5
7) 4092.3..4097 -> 13.8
